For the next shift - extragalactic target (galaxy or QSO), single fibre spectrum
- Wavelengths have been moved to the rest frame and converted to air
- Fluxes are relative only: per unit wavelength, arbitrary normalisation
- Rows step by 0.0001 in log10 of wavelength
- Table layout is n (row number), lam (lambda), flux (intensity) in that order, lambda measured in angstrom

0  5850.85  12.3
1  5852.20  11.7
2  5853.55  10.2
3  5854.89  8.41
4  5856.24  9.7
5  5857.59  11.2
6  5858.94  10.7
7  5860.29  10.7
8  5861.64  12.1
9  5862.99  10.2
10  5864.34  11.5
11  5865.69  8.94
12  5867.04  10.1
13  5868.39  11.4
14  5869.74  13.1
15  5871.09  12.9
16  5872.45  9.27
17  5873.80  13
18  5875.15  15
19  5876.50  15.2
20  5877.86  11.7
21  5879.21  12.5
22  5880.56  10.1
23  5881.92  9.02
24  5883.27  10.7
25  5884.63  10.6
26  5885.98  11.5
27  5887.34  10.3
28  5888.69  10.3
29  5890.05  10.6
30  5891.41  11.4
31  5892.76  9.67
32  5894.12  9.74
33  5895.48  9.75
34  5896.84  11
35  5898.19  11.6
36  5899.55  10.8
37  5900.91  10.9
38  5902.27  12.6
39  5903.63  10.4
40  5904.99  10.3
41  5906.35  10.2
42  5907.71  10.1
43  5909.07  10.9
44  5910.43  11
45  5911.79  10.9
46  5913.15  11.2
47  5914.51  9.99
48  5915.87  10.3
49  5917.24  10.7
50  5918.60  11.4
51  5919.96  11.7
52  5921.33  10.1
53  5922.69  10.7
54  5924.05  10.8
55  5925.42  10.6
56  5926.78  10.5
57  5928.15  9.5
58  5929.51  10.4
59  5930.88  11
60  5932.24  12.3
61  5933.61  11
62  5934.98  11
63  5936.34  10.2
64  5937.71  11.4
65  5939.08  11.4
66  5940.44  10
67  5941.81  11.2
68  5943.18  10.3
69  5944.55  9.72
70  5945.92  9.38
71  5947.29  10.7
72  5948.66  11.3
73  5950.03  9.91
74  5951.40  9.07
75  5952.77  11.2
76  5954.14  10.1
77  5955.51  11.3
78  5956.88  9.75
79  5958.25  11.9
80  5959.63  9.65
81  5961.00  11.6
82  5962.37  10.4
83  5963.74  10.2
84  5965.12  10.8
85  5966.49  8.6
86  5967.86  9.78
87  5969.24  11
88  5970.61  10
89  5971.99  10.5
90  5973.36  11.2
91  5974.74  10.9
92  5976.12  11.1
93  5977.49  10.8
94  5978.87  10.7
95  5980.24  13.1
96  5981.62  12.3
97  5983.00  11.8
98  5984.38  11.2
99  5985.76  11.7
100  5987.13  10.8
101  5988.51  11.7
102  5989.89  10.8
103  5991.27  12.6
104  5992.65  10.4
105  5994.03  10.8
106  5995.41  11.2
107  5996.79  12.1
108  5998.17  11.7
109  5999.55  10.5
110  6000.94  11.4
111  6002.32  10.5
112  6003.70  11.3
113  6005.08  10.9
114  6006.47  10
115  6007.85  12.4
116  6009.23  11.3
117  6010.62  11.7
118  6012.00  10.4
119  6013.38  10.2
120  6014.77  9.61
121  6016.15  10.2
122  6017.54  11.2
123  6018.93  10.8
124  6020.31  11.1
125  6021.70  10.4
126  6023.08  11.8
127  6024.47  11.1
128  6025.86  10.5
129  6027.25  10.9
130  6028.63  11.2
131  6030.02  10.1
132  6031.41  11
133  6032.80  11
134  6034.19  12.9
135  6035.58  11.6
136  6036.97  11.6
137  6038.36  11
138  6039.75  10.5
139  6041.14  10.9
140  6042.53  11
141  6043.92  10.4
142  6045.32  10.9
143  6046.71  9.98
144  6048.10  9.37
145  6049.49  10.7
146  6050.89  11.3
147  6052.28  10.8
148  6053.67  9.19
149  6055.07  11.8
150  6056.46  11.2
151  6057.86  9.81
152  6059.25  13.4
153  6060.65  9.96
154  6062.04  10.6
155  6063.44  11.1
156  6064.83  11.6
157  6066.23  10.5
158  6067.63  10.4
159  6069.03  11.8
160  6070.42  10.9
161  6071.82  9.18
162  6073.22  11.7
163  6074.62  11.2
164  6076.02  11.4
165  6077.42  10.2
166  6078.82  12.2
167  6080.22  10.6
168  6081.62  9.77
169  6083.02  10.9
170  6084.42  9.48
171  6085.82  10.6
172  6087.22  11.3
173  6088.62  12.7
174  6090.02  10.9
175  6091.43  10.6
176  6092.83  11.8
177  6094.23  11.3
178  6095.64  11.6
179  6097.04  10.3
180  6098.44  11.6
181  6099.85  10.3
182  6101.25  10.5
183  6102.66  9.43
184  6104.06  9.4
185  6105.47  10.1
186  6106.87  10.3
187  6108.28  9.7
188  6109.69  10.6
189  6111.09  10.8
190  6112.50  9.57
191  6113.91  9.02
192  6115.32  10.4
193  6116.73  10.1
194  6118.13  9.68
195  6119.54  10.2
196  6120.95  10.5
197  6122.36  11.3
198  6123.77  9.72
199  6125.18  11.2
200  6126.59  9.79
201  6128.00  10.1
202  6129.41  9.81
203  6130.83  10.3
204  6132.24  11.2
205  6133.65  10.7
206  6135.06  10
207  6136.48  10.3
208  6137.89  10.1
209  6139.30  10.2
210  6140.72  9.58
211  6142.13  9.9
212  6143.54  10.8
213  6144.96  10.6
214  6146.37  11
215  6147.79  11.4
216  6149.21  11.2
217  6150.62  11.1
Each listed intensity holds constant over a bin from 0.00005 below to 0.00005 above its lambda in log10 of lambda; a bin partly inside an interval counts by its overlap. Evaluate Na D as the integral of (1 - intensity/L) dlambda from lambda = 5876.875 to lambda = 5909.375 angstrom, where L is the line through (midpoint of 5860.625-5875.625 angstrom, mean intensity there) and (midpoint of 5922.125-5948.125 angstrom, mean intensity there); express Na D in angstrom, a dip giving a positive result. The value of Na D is 1.3 angstrom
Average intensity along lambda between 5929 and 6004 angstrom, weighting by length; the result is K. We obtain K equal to 10.9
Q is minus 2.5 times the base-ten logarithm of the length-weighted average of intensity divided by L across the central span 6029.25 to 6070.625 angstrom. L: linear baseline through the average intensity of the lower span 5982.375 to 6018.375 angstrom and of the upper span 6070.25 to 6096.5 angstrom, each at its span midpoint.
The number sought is 0.010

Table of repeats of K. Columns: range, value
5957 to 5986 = 10.9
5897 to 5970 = 10.6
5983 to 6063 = 11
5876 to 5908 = 10.9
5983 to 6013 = 11.2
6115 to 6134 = 10.4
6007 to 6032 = 10.9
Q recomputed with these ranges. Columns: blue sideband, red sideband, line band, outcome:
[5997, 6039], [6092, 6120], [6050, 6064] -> -0.02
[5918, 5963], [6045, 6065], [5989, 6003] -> -0.05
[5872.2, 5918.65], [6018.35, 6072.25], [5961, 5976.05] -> 0.05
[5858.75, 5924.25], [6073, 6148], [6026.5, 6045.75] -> -0.04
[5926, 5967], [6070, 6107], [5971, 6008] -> -0.06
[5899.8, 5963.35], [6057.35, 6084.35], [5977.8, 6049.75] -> -0.03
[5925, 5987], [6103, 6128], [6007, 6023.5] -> -0.04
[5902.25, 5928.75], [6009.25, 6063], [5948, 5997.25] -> -0.01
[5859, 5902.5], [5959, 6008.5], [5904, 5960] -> 0.05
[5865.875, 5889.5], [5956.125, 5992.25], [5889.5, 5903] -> 0.06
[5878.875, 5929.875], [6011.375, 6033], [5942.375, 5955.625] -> 0.04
